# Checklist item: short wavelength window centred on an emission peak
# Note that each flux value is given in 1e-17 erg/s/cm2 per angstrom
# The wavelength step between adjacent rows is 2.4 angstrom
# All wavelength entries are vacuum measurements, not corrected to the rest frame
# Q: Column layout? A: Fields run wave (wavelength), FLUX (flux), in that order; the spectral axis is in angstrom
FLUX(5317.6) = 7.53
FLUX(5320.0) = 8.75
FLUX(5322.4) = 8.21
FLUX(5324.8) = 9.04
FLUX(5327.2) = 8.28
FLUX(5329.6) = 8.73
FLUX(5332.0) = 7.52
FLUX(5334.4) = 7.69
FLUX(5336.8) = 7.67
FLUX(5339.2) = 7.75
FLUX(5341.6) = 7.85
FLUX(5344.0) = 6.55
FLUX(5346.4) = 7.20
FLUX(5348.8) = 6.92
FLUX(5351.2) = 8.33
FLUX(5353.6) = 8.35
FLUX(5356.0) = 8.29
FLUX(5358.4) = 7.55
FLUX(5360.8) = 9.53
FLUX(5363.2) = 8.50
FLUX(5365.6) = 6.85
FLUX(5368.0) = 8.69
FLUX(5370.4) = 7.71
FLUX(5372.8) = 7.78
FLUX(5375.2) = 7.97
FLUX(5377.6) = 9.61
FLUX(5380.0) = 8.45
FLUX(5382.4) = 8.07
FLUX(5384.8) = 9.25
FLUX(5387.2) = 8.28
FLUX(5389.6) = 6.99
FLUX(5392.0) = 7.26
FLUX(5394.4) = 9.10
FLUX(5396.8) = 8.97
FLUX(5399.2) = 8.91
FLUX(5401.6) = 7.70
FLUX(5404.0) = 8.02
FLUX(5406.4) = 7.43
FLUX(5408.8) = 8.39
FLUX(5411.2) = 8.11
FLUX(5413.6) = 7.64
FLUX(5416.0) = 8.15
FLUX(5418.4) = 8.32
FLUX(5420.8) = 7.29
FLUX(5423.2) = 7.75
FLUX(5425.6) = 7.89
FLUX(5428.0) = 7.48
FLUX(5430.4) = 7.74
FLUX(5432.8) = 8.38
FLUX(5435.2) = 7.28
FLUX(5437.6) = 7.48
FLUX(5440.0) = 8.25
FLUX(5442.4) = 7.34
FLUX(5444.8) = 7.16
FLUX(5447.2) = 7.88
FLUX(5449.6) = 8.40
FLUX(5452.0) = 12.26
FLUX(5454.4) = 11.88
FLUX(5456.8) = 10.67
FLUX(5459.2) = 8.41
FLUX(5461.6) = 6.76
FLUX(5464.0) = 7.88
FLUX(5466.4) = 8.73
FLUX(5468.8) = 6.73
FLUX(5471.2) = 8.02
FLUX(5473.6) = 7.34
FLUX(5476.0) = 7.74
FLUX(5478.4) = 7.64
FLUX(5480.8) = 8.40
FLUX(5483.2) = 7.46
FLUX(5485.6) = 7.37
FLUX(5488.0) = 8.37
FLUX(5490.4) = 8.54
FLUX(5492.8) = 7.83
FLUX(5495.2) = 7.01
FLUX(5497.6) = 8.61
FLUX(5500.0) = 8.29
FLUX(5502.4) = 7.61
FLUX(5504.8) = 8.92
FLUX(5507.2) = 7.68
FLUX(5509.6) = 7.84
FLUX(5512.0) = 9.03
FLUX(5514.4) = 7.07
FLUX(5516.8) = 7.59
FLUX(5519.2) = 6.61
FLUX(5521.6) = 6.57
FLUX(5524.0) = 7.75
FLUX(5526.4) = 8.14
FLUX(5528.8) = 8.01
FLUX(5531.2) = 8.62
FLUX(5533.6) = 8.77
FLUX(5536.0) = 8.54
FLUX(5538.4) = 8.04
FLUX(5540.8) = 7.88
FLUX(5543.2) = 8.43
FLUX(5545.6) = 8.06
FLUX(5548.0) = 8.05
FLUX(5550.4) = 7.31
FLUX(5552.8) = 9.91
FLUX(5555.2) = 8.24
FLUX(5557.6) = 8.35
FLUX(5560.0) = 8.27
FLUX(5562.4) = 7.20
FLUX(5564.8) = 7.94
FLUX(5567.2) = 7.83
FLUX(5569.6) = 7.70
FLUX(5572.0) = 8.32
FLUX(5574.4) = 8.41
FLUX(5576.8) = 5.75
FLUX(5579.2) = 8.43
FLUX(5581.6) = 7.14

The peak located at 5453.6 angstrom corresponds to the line H-beta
